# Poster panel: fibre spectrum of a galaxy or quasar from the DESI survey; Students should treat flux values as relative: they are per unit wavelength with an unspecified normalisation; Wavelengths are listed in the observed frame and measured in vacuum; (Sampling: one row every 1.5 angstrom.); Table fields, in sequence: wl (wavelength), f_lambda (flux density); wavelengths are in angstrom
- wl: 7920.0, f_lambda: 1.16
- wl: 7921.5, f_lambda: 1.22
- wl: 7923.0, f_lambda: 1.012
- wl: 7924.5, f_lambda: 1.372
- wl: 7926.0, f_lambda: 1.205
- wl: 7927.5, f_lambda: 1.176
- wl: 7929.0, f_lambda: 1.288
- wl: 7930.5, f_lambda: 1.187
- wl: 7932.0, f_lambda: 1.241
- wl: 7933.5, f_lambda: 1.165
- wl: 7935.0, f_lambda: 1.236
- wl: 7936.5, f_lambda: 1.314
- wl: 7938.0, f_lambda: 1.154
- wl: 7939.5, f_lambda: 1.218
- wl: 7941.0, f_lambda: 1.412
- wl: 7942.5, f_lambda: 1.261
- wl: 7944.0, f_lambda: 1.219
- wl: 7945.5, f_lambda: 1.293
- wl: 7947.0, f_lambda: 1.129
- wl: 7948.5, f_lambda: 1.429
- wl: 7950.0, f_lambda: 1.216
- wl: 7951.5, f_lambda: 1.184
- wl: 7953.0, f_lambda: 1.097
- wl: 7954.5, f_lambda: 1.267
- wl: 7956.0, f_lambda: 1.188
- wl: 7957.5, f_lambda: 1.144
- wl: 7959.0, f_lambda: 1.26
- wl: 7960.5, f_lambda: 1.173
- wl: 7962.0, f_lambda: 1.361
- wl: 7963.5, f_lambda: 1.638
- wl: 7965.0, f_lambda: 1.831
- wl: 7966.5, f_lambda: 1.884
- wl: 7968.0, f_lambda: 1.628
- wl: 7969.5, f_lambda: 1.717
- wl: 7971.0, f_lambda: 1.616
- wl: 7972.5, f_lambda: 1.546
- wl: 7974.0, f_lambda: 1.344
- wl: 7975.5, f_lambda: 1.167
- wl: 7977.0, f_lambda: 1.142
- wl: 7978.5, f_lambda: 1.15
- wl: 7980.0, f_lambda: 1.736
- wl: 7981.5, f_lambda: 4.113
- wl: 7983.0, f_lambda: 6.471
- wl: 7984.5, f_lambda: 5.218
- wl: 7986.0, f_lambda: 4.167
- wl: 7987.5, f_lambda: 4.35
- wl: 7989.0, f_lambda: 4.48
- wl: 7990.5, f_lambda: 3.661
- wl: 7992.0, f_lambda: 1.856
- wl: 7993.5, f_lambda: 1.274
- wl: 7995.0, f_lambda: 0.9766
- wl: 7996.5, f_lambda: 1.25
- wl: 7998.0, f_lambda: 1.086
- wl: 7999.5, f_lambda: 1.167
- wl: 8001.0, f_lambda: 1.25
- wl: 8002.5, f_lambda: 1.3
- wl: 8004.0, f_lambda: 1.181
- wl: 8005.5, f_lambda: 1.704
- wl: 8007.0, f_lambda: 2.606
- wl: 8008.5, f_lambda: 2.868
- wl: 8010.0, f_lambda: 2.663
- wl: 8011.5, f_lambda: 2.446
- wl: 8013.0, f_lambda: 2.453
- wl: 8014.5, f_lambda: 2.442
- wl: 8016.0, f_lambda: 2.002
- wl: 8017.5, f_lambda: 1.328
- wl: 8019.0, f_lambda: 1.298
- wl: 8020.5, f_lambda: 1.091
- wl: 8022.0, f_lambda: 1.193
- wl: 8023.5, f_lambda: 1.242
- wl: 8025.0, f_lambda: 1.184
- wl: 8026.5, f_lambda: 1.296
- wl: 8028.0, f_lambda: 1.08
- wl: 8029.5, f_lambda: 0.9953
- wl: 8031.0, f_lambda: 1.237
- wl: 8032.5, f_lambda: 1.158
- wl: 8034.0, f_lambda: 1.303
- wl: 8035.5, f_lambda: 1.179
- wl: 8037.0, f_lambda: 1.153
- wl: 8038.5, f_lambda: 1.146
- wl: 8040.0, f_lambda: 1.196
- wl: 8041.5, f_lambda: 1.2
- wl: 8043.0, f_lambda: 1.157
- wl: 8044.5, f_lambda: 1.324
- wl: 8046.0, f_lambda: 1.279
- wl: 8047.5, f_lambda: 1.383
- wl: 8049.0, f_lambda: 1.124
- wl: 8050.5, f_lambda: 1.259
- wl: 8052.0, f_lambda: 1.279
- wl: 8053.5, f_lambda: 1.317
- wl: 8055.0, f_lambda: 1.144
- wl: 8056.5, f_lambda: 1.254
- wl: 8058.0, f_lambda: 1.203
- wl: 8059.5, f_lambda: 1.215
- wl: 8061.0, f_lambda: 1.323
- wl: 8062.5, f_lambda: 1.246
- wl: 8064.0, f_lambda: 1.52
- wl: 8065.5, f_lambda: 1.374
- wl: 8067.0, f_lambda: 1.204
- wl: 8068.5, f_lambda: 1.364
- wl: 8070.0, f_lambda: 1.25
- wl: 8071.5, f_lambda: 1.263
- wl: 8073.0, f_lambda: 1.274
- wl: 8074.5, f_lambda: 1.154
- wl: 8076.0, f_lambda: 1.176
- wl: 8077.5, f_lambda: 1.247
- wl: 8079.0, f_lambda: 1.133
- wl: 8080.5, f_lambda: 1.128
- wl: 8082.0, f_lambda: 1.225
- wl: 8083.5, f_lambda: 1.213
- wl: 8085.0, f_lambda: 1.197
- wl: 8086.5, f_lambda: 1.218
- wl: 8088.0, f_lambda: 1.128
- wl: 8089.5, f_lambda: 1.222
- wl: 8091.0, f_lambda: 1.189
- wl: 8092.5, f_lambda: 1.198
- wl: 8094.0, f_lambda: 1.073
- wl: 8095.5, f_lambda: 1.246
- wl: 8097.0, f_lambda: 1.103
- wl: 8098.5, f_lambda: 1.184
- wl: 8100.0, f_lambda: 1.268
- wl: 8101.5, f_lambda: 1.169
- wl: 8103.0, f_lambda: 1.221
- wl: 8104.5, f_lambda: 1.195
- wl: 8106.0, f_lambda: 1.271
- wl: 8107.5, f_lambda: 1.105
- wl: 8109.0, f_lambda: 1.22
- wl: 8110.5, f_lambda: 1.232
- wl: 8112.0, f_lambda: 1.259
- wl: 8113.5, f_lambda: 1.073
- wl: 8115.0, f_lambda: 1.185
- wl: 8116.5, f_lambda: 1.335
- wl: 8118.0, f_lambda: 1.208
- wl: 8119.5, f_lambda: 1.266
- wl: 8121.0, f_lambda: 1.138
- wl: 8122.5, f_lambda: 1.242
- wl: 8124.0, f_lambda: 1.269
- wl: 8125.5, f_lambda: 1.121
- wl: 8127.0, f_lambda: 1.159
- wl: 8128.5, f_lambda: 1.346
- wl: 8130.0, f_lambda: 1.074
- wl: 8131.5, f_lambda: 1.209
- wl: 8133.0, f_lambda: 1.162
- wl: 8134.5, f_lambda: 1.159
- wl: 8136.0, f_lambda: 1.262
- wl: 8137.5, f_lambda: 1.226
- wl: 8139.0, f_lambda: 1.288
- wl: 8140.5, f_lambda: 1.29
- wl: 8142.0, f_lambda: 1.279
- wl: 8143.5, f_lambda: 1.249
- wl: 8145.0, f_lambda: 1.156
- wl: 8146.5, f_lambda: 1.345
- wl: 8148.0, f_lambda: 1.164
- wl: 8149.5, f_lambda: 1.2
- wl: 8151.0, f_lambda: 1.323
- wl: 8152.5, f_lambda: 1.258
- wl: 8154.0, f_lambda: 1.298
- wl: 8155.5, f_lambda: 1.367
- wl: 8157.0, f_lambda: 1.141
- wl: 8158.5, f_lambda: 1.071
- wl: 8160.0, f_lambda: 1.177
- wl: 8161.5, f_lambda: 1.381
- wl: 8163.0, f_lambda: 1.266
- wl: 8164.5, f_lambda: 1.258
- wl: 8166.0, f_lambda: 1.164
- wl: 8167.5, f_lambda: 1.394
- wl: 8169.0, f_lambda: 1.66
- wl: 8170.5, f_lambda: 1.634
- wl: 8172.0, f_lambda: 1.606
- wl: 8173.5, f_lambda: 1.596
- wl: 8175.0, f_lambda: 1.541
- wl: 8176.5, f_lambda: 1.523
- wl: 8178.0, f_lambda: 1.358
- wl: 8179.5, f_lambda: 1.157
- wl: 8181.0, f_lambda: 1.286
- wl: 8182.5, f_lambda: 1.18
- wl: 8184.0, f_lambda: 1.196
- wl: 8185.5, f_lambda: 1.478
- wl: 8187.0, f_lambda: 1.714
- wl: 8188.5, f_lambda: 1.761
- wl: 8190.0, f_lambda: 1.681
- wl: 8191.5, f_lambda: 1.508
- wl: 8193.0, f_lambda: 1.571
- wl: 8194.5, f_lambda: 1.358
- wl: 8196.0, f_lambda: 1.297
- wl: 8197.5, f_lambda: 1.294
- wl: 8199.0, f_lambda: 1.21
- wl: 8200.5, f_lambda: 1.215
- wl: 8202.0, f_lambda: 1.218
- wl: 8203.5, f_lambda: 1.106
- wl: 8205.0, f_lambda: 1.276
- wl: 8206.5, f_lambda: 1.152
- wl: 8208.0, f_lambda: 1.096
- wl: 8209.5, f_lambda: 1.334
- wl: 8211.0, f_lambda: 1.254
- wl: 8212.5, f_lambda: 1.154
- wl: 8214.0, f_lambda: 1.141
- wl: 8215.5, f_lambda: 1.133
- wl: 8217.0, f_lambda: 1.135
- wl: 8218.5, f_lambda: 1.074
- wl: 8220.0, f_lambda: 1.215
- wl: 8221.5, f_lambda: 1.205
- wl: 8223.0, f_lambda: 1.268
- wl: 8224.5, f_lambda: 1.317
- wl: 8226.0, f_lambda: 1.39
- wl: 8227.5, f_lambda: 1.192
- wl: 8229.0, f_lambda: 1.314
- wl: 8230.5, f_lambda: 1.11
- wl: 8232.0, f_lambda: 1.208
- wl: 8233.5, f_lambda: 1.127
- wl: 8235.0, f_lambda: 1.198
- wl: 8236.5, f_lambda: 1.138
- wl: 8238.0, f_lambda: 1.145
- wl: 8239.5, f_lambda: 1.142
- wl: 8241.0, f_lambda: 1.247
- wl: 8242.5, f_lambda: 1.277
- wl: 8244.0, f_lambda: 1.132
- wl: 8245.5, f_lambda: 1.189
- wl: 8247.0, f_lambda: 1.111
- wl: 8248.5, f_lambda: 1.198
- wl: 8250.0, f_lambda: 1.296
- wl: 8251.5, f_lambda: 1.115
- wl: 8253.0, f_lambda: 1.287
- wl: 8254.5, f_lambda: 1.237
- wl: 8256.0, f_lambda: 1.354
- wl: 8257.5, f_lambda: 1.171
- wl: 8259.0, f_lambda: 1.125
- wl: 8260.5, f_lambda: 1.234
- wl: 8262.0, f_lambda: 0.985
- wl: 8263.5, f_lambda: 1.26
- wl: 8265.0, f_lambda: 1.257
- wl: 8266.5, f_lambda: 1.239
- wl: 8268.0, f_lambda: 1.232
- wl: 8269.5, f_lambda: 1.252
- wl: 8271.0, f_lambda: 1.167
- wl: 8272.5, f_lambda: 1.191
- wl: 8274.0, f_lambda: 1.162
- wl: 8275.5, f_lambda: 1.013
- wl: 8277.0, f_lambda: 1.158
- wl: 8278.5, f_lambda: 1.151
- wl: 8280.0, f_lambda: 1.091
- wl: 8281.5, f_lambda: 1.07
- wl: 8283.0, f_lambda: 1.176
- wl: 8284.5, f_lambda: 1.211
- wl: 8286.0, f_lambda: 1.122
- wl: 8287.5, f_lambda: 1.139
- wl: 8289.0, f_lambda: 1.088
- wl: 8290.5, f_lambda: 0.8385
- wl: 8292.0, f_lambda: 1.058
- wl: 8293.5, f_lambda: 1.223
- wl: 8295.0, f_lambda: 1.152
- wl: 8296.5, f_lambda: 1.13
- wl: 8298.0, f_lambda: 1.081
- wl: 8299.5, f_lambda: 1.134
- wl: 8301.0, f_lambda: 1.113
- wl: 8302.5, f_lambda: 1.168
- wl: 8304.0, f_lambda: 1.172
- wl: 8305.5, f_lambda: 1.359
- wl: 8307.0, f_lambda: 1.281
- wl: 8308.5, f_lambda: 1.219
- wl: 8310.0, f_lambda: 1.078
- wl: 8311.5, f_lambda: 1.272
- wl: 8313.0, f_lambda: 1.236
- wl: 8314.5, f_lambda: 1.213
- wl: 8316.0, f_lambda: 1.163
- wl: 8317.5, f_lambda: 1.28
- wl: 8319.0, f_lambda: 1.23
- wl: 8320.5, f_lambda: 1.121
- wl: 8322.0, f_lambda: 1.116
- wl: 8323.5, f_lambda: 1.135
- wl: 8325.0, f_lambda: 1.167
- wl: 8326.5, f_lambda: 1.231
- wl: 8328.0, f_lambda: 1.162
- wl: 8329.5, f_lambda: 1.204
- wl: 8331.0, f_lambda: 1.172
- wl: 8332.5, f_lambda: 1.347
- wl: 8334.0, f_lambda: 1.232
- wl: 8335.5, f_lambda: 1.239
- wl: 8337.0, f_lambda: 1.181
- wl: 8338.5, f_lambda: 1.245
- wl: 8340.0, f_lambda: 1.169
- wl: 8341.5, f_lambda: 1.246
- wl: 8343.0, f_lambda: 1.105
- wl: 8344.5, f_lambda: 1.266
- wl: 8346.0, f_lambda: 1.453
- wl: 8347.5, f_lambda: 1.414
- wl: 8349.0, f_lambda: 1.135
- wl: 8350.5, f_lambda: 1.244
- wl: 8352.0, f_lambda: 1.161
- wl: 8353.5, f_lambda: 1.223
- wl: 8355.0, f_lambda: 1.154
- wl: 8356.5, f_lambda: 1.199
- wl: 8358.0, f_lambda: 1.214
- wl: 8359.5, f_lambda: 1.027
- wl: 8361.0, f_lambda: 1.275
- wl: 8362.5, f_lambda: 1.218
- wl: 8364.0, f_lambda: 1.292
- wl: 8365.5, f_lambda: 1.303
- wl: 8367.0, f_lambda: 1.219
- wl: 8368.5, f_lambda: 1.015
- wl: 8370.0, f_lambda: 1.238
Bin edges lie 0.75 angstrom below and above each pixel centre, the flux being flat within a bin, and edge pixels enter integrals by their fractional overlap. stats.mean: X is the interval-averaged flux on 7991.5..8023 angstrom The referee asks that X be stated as 1.68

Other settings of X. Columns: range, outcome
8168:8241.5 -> 1.31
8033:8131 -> 1.22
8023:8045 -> 1.19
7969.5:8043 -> 1.93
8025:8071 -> 1.24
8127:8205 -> 1.32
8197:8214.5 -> 1.2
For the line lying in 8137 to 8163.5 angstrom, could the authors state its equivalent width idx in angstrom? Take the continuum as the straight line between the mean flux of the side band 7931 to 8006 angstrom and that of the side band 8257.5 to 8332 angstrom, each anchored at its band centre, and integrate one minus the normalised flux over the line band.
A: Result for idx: 3.6 angstrom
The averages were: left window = 1.8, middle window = 1.25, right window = 1.16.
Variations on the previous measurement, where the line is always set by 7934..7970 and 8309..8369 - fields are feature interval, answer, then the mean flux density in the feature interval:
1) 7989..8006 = -4.1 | 1.65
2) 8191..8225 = 0.4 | 1.24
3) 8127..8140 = 0.7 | 1.21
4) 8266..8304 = 2.9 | 1.13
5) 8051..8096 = 2.3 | 1.23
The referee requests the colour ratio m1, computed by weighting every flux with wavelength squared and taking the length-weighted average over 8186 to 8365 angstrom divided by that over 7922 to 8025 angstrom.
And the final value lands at 0.74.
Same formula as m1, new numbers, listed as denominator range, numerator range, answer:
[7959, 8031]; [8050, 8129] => 0.63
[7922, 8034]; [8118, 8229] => 0.79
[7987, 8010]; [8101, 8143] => 0.61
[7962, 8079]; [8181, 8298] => 0.75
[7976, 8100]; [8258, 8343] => 0.77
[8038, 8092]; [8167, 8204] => 1.19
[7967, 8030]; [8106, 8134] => 0.60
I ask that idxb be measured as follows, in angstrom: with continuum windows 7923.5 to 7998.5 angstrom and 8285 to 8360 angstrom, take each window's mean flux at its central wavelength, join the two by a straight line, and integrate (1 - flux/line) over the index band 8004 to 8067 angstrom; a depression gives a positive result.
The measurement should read 8.2 angstrom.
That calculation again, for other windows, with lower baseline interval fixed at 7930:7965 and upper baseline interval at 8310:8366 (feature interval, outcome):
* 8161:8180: -3.0 angstrom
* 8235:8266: 0.8 angstrom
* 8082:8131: 1.8 angstrom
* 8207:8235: 0.6 angstrom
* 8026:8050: 1.0 angstrom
